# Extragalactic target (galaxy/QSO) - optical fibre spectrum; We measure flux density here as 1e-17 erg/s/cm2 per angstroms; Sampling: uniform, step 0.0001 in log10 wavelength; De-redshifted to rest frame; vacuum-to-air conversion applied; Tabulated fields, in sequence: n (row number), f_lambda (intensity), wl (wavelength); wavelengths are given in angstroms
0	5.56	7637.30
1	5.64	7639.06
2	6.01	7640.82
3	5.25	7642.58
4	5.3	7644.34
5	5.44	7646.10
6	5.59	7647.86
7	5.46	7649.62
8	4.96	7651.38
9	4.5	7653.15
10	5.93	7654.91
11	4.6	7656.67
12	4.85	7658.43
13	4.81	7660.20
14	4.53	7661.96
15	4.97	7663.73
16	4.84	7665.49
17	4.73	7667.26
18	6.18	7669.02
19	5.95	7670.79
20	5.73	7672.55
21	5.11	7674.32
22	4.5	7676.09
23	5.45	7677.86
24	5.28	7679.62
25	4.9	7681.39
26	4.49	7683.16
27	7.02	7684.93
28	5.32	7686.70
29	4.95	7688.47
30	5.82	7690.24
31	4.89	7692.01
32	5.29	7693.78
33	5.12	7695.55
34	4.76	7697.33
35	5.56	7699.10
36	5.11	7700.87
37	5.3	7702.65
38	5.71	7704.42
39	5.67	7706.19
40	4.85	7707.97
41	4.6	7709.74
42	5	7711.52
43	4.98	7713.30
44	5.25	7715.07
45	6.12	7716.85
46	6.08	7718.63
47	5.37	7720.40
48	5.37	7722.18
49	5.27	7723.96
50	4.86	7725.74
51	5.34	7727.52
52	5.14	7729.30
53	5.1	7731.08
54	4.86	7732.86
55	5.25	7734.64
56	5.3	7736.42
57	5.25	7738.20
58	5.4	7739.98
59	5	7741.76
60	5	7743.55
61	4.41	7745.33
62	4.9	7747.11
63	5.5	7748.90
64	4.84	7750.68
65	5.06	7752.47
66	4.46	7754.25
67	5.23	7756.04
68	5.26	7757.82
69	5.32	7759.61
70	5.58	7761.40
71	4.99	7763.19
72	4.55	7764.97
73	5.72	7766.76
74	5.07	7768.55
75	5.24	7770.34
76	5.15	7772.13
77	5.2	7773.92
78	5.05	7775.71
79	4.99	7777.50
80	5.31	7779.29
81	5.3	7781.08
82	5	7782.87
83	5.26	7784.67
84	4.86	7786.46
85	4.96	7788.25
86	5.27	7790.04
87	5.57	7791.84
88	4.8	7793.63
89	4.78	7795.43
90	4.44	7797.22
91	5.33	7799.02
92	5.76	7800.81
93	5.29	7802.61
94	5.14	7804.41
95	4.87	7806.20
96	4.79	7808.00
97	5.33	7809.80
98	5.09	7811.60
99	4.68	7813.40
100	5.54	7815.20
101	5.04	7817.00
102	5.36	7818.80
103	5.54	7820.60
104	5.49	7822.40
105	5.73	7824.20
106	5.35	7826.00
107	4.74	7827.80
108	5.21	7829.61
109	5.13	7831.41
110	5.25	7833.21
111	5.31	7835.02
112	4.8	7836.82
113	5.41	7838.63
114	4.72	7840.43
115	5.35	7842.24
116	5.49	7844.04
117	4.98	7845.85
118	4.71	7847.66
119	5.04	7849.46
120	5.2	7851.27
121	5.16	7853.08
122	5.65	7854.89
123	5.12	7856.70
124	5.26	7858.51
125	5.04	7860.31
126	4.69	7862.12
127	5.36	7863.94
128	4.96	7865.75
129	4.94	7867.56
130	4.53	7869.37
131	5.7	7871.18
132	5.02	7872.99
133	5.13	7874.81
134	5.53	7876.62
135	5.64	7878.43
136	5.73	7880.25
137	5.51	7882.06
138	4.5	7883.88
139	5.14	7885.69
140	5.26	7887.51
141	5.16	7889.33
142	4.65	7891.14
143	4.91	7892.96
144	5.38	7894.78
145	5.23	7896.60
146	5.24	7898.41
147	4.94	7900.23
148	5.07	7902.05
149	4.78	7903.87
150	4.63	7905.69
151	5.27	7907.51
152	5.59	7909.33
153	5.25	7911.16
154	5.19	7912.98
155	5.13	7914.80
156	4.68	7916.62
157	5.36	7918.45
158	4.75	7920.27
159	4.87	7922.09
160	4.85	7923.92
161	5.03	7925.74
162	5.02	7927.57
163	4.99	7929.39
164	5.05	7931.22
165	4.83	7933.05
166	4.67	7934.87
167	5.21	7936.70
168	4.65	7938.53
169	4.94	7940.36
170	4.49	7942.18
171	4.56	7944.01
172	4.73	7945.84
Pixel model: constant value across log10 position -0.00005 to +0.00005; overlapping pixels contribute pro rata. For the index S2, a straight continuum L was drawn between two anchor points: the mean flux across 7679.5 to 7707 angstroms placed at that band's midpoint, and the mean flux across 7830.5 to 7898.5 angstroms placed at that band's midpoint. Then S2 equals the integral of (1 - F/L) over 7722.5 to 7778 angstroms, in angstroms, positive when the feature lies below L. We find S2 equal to 1.66 angstroms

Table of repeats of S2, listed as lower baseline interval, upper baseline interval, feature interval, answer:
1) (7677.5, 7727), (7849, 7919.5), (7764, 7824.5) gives 0.7 angstroms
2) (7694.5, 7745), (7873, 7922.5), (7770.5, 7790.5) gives 0.3 angstroms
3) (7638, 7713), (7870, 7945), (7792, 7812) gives 0.3 angstroms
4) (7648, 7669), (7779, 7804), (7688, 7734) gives -1.8 angstroms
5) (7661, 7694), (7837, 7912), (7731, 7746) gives 0.4 angstroms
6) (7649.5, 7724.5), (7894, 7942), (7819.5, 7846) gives -0.8 angstroms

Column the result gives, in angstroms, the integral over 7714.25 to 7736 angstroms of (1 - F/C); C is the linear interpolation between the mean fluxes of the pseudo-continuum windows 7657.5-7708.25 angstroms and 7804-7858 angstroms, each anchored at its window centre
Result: -0.5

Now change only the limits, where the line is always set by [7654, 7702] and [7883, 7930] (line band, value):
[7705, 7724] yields -0.5 angstroms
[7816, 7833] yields -0.6 angstroms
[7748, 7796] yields 0.1 angstroms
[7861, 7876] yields 0.0 angstroms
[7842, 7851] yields 0.0 angstroms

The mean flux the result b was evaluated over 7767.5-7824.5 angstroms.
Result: 5.16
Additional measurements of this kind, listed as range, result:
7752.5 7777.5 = 5.13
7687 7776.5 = 5.18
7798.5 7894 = 5.17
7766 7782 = 5.22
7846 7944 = 5.06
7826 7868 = 5.12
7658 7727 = 5.25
